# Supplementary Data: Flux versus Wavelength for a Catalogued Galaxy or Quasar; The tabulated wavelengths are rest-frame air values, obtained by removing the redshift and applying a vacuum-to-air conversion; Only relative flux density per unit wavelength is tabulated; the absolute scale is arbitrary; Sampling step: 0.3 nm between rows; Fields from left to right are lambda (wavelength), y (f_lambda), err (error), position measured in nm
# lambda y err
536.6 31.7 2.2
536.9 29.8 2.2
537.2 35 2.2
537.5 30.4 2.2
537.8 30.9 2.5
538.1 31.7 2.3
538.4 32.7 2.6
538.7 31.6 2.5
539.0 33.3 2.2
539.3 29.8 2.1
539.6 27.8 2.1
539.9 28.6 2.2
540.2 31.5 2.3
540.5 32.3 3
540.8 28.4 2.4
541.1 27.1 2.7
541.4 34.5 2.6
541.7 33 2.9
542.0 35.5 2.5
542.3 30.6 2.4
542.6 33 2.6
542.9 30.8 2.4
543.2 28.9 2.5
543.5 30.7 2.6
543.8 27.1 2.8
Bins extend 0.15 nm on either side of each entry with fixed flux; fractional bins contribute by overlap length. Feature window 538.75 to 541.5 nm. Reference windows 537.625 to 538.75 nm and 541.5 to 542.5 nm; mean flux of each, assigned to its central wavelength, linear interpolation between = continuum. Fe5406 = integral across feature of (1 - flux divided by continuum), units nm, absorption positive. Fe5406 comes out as 0.176 nm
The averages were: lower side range 31.7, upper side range 33.1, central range 30.3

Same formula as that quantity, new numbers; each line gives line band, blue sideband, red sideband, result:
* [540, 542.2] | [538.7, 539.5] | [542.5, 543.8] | -0.06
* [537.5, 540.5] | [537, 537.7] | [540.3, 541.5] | 0.05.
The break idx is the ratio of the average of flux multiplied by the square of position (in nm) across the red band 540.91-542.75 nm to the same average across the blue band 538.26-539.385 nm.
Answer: 1.02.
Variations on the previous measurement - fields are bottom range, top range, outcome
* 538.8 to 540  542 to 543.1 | 1.08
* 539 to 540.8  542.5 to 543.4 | 1.03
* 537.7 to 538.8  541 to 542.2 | 1.04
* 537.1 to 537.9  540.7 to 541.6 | 0.96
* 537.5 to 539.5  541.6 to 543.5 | 1.03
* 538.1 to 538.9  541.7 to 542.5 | 1.04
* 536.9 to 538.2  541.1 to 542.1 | 1.06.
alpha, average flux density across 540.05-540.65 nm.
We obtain 31.9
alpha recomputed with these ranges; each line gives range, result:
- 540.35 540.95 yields 30.3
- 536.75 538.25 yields 31.6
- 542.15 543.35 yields 30.8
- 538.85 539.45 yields 31.6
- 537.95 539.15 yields 32.3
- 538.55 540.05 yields 30.2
